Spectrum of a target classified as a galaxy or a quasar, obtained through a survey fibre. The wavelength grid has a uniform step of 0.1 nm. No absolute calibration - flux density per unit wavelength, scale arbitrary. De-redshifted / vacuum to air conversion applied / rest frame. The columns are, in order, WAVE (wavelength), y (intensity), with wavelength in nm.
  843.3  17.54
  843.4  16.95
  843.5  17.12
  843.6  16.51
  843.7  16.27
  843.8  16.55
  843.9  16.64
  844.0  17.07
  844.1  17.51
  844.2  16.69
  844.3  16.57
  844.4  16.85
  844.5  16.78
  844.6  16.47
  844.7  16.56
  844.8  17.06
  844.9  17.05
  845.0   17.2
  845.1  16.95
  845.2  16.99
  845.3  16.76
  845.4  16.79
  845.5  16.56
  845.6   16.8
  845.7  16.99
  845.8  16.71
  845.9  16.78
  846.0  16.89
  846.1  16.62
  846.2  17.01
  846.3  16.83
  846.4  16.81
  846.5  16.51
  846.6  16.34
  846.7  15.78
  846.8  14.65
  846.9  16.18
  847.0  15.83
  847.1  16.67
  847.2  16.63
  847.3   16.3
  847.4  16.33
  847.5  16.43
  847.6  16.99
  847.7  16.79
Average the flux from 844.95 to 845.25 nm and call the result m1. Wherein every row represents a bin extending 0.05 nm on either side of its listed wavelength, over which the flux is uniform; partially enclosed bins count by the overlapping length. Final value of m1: 17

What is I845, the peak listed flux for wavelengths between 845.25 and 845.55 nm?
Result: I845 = 16.79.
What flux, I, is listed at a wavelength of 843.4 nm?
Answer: 16.95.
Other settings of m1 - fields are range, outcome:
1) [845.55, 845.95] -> 16.8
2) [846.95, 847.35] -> 16.4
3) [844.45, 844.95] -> 16.8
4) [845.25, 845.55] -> 16.7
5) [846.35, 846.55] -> 16.7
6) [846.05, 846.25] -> 16.8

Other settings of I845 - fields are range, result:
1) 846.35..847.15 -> 16.81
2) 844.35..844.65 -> 16.85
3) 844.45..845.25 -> 17.2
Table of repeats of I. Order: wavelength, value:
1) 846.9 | 16.18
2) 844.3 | 16.57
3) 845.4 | 16.79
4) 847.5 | 16.43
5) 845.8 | 16.71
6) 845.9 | 16.78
